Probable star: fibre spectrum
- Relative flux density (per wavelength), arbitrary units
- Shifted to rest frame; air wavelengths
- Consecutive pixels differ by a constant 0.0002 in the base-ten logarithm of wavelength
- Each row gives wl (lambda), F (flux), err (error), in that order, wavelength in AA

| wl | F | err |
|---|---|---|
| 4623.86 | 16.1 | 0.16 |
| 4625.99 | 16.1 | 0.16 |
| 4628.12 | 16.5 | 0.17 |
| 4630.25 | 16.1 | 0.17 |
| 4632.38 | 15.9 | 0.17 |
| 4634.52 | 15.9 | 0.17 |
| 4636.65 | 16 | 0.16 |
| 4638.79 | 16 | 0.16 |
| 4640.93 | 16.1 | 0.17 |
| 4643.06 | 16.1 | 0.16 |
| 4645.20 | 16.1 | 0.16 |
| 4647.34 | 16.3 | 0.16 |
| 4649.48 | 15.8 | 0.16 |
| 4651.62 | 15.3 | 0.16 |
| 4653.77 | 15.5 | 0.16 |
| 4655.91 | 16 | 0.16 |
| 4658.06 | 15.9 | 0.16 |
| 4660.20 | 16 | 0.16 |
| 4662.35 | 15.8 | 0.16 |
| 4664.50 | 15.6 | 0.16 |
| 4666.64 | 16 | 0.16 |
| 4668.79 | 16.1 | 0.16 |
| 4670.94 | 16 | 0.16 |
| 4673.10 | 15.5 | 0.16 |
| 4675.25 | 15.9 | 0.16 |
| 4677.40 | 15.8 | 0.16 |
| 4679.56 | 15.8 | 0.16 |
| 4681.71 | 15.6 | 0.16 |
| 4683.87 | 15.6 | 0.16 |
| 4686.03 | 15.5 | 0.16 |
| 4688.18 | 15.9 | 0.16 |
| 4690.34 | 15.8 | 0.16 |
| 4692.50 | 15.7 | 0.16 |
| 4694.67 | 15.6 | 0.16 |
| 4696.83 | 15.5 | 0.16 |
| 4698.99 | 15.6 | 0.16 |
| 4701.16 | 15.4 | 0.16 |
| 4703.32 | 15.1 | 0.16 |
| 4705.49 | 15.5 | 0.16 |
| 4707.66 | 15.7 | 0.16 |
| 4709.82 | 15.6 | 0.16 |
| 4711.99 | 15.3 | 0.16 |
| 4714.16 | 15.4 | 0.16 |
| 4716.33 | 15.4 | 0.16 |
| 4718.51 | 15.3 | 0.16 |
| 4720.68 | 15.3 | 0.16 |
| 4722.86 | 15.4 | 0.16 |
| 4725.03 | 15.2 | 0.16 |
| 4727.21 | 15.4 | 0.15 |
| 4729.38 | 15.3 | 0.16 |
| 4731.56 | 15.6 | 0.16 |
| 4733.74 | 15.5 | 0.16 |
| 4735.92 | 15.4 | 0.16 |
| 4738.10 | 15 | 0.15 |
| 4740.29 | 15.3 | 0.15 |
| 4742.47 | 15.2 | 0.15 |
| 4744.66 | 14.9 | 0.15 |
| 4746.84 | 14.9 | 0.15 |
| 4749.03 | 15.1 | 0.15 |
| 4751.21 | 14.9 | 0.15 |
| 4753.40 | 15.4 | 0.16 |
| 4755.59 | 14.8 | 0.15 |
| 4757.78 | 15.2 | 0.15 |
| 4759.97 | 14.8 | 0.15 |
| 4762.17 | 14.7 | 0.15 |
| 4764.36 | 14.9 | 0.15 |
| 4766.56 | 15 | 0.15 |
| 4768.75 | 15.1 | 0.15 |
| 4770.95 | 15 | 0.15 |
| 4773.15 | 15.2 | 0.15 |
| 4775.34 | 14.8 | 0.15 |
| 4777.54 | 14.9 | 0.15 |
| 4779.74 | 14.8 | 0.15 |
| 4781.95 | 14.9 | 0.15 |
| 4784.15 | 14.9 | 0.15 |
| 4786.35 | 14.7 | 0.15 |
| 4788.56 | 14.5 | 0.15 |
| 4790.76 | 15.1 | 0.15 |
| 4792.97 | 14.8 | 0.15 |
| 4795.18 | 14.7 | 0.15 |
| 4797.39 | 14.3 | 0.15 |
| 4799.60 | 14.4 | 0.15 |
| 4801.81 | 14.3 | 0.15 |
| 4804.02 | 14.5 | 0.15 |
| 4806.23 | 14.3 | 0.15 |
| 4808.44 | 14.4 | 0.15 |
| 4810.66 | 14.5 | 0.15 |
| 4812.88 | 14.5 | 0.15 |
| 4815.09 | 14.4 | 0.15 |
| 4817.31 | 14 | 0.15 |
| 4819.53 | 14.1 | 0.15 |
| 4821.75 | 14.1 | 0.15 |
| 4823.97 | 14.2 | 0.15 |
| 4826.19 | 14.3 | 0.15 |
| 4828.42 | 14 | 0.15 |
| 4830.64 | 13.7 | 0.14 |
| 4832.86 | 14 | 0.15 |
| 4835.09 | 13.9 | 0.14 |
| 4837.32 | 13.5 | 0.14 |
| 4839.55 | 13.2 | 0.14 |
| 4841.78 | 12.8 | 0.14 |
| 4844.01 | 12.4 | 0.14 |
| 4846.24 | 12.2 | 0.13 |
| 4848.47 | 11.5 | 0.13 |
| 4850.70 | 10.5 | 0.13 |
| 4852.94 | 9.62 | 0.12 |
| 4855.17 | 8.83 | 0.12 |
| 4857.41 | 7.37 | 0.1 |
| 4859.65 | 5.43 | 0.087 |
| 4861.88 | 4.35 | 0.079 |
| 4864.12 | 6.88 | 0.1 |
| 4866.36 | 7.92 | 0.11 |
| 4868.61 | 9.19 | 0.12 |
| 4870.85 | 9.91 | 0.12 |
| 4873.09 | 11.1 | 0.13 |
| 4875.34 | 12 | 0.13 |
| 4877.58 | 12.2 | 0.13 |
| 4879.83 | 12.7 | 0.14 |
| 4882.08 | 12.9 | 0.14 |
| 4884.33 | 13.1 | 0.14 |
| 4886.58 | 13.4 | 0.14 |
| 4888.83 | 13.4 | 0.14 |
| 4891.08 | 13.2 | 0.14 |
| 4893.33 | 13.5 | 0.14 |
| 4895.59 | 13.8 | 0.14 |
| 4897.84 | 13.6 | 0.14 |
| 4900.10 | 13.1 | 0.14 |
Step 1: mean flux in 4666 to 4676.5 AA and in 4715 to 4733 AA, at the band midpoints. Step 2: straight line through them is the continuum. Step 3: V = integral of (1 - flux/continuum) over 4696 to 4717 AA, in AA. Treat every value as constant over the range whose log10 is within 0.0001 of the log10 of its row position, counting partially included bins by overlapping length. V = 0.1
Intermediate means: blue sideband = 15.9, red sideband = 15.4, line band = 15.5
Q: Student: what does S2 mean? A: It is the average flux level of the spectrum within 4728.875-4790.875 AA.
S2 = 15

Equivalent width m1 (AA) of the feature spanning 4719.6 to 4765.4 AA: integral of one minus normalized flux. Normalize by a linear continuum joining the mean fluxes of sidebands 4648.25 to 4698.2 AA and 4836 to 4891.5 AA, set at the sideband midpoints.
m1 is -4.0 AA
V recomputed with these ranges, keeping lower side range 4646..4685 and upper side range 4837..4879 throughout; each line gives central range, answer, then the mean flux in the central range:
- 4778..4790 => -2.50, 14.8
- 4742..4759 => -2.32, 15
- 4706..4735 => -2.62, 15.4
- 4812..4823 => -2.94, 14.2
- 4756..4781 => -4.42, 14.9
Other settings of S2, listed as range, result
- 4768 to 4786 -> 14.9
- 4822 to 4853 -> 13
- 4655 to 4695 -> 15.8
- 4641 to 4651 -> 16.1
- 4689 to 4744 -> 15.4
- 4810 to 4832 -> 14.2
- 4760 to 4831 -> 14.6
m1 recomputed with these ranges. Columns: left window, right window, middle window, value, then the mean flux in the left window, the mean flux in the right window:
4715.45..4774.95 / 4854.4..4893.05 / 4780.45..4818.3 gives -4.2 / 15.1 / 10.3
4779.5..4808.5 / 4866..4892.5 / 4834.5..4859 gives 3.2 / 14.6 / 11.9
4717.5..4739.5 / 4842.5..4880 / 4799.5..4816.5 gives -3.6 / 15.3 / 9.61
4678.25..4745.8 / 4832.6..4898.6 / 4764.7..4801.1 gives -3.5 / 15.4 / 11.2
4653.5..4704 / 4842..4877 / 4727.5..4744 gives -1.9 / 15.7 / 9.42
